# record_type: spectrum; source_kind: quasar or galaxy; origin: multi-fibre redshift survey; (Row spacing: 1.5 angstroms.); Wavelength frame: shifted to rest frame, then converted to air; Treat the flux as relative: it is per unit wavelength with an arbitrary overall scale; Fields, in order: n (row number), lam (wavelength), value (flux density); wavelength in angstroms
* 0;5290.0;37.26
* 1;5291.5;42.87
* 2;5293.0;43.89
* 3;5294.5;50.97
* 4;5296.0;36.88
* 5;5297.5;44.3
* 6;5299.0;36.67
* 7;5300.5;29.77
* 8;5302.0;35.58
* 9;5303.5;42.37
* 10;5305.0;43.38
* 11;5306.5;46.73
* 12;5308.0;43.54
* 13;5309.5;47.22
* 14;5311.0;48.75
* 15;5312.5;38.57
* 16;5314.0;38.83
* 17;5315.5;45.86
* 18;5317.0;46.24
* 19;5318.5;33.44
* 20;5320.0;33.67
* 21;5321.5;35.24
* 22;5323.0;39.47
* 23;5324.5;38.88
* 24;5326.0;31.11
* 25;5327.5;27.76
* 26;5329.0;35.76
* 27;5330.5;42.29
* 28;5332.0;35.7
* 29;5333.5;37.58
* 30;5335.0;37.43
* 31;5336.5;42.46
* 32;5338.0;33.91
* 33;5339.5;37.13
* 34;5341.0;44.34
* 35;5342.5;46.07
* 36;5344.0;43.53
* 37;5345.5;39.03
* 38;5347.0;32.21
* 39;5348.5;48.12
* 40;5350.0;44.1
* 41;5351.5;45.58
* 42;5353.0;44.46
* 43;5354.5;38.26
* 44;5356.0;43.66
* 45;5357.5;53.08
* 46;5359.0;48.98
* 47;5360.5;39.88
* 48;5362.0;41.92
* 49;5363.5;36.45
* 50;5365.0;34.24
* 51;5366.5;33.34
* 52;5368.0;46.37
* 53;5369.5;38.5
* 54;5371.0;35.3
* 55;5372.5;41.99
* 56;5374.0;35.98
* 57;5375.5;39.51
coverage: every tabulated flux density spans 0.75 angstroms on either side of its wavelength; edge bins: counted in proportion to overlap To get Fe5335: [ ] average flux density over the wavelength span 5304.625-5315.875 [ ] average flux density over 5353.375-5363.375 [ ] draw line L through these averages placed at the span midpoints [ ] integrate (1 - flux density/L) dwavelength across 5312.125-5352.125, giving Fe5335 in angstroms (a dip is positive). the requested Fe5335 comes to 4.48 angstroms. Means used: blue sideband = 44.1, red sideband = 43.8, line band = 39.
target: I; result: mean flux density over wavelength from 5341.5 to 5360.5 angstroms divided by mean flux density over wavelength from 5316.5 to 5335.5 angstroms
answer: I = 1.20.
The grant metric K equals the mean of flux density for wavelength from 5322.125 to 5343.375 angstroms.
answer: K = 37.9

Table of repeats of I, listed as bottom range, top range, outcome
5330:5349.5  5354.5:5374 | 1.02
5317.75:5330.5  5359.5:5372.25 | 1.11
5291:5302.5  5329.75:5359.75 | 1.04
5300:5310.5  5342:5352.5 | 1.02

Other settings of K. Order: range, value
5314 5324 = 39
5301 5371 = 40.4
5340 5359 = 43.7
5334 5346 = 40.5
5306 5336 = 39.2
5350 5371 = 41.7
